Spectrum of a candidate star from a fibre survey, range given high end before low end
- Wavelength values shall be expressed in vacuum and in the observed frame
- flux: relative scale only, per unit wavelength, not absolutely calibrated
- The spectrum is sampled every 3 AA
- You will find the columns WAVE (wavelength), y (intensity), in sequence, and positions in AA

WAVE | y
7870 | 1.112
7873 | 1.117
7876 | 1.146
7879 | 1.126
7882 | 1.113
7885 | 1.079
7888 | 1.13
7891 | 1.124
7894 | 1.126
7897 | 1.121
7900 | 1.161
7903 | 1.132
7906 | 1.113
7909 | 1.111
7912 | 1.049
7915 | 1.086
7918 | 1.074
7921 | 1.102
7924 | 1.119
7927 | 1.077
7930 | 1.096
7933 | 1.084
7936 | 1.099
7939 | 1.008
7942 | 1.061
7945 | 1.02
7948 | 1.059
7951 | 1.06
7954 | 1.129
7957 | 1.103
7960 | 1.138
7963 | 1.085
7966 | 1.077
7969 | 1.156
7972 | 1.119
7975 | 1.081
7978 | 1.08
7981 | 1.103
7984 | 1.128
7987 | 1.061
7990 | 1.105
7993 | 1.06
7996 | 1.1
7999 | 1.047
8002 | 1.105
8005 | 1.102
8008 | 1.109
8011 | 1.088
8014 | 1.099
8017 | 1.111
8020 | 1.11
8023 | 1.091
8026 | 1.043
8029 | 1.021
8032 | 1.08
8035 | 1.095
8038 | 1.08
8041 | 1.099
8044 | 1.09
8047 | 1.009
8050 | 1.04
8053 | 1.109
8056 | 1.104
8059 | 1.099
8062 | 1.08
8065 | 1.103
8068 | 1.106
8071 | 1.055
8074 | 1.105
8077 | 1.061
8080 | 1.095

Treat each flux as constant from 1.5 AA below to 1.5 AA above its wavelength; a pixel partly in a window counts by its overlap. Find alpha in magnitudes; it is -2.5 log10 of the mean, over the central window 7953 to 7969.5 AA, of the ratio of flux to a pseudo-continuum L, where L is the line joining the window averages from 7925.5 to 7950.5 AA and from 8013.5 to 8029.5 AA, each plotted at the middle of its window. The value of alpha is -0.04 mag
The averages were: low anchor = 1.06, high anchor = 1.08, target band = 1.11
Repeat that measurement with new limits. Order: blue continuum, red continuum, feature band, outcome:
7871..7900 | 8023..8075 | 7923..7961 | 0.03 mag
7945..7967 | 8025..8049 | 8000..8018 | -0.03 mag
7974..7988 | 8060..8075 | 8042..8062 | 0.01 mag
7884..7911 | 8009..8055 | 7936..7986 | 0.01 mag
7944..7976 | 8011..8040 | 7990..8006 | 0.00 mag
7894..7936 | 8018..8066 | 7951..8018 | -0.01 mag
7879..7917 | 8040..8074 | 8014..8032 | 0.01 mag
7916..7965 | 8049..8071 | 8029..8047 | 0.01 mag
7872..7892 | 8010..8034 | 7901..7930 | 0.01 mag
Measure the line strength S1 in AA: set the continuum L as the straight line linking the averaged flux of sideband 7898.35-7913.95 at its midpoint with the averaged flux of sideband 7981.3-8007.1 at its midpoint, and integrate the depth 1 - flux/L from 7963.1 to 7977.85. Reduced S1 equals -0.10 AA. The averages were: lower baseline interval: 1.11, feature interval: 1.1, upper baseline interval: 1.09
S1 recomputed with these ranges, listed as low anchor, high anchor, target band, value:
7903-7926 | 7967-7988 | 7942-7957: 0.4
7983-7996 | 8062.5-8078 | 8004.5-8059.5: 0.2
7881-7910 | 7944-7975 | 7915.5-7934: 0.3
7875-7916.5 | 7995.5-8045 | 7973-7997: 0.1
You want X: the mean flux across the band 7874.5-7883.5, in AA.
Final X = 1.13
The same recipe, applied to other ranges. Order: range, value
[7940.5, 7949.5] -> 1.05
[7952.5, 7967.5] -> 1.11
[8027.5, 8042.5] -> 1.07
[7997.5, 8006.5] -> 1.08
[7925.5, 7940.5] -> 1.07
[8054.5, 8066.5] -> 1.1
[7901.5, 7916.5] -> 1.1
